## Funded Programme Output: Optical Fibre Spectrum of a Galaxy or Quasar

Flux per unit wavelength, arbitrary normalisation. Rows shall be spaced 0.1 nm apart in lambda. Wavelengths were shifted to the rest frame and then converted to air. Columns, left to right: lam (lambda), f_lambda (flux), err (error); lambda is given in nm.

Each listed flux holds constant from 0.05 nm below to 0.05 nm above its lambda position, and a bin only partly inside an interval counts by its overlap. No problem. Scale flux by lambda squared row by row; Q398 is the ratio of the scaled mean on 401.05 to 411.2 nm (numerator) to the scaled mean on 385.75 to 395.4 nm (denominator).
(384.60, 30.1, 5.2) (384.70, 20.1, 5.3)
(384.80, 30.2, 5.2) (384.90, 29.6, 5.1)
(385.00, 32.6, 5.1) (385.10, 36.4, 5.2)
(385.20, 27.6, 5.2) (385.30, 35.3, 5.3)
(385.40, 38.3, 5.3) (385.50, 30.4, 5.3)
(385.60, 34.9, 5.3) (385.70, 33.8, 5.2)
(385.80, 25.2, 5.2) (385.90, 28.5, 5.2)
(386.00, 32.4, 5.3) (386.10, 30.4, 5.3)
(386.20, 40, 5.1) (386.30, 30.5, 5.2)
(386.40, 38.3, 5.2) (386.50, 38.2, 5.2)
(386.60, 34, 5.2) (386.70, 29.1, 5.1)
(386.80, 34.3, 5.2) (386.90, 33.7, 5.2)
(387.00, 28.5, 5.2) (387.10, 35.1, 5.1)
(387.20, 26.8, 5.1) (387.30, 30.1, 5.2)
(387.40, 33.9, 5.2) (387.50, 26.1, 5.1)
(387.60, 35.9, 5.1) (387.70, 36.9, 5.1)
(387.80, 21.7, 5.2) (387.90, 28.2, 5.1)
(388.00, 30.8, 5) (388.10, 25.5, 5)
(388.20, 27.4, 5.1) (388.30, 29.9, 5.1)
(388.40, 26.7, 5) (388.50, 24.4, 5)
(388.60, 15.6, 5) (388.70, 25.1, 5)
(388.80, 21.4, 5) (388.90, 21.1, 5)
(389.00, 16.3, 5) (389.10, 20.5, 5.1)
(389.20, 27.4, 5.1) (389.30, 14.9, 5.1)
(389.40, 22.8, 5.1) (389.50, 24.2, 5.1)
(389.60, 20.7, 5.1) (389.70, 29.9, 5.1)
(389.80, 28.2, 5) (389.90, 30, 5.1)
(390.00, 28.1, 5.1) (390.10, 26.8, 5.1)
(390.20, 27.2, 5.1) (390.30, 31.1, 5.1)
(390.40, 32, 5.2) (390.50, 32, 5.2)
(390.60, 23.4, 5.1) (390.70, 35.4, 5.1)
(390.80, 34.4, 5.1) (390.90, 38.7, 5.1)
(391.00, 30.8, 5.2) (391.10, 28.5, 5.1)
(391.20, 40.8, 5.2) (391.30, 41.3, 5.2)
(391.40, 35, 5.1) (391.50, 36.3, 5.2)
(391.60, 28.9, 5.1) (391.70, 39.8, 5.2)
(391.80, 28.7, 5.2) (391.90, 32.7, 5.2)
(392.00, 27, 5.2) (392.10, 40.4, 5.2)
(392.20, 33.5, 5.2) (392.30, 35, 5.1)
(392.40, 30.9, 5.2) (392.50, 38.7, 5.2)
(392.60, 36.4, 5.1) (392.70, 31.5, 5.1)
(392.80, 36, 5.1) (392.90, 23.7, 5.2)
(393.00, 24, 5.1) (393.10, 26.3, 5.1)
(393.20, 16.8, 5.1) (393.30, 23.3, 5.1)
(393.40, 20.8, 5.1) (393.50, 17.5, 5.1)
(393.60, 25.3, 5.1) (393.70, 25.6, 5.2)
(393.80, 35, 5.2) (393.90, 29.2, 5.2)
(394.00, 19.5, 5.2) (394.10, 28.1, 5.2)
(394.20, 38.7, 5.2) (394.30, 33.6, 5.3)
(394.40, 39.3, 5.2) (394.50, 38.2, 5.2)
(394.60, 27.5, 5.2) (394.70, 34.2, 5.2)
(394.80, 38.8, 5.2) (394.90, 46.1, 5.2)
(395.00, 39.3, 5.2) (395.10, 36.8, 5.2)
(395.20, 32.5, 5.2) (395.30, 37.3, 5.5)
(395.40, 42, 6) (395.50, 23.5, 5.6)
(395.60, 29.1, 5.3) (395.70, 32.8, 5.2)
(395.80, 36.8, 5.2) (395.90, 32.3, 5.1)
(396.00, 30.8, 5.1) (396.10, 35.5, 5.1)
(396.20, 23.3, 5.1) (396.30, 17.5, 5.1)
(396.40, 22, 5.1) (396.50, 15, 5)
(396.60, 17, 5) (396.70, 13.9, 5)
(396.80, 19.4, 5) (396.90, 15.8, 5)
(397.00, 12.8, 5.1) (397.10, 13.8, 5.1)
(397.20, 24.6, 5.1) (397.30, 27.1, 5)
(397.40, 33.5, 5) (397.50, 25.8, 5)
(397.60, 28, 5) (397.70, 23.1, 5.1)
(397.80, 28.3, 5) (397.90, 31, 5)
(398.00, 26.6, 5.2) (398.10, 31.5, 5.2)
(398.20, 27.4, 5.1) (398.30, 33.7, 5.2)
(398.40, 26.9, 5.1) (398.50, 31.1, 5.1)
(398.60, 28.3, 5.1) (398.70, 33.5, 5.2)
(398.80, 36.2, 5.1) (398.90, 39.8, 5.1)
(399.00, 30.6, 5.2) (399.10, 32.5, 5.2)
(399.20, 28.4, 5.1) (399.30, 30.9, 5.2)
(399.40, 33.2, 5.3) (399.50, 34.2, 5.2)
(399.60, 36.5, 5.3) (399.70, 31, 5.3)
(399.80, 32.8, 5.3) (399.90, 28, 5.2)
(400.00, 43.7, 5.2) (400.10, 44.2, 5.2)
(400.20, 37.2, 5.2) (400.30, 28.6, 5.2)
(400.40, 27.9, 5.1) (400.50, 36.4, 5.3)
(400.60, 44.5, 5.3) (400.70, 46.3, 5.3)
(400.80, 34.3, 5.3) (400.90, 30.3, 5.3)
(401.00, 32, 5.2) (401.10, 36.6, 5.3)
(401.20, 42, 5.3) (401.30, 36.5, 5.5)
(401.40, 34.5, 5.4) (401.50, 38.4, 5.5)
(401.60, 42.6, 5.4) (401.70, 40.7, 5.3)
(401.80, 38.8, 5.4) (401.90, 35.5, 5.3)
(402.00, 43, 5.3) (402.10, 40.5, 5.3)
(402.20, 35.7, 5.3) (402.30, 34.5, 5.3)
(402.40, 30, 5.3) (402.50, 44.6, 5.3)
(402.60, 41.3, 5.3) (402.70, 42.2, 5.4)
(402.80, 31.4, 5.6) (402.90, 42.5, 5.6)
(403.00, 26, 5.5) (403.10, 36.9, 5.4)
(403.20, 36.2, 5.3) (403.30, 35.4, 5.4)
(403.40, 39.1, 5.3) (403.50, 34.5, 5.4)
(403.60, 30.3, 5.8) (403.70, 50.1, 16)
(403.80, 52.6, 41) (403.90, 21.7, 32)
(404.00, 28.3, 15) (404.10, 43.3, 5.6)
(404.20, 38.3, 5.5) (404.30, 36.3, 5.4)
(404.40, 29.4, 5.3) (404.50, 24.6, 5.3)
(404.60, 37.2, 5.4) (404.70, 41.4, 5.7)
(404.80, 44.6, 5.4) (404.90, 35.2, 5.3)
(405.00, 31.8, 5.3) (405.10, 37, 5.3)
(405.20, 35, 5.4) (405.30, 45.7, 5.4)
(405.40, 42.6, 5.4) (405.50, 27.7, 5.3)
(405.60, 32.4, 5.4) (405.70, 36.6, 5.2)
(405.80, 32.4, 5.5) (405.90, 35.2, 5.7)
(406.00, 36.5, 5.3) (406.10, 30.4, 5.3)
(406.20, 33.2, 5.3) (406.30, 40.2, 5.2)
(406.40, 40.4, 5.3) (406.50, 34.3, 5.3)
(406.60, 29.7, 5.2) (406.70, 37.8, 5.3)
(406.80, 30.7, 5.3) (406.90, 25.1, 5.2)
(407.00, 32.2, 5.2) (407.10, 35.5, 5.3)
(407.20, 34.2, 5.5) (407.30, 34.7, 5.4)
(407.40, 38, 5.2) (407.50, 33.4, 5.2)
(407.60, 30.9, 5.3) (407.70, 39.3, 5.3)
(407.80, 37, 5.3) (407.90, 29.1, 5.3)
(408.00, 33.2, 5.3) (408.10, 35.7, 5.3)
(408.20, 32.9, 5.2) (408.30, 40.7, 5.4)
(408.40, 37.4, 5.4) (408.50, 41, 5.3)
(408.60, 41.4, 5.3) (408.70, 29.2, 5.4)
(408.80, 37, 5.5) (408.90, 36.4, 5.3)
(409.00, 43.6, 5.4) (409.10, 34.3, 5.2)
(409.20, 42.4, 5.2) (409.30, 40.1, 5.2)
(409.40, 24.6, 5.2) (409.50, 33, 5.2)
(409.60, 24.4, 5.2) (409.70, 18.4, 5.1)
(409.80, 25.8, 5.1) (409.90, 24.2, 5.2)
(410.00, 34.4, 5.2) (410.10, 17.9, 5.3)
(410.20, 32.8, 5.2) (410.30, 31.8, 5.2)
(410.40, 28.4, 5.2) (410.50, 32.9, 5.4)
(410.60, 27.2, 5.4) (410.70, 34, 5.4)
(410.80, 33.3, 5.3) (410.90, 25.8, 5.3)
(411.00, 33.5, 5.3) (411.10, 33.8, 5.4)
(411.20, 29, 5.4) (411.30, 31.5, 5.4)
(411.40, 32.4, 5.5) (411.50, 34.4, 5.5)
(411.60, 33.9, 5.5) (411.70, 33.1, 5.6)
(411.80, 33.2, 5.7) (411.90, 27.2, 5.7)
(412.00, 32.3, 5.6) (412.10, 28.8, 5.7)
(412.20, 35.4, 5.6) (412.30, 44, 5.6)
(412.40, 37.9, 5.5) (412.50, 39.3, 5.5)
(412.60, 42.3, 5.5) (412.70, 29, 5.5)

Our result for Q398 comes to 1.25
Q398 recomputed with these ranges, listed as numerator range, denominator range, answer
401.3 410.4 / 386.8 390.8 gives 1.41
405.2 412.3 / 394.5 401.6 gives 1.13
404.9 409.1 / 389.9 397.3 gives 1.27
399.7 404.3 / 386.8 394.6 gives 1.34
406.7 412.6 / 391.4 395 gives 1.15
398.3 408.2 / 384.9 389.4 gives 1.31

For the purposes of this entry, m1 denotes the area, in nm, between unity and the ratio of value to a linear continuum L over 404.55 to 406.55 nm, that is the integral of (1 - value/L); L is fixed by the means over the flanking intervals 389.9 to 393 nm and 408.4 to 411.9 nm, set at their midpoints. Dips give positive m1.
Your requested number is -0.27 nm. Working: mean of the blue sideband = 32.6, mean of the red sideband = 32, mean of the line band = 36.5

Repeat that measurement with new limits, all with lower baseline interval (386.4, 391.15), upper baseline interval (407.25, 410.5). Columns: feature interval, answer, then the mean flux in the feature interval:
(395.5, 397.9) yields 0.46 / 24.4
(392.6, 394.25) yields 0.16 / 26.6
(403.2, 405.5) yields -0.34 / 36.8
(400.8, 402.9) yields -0.41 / 37.6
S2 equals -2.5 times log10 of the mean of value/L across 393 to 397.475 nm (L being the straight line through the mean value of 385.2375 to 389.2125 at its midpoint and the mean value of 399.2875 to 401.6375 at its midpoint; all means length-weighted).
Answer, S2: 0.20 mag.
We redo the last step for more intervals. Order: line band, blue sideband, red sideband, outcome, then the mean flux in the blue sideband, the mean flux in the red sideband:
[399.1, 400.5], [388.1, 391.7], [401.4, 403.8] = 0.069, 28.1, 38.1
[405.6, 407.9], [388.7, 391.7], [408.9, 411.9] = -0.118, 28.7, 31.2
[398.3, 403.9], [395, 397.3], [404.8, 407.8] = -0.186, 26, 35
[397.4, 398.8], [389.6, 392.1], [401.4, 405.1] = 0.191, 31.9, 37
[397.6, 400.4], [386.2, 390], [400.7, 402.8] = 0.120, 27.8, 37.8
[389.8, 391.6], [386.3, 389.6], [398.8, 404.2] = -0.100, 27.6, 36.4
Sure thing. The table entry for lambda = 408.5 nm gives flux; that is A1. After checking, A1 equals 41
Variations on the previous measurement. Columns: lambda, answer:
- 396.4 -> 22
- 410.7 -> 34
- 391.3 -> 41.3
